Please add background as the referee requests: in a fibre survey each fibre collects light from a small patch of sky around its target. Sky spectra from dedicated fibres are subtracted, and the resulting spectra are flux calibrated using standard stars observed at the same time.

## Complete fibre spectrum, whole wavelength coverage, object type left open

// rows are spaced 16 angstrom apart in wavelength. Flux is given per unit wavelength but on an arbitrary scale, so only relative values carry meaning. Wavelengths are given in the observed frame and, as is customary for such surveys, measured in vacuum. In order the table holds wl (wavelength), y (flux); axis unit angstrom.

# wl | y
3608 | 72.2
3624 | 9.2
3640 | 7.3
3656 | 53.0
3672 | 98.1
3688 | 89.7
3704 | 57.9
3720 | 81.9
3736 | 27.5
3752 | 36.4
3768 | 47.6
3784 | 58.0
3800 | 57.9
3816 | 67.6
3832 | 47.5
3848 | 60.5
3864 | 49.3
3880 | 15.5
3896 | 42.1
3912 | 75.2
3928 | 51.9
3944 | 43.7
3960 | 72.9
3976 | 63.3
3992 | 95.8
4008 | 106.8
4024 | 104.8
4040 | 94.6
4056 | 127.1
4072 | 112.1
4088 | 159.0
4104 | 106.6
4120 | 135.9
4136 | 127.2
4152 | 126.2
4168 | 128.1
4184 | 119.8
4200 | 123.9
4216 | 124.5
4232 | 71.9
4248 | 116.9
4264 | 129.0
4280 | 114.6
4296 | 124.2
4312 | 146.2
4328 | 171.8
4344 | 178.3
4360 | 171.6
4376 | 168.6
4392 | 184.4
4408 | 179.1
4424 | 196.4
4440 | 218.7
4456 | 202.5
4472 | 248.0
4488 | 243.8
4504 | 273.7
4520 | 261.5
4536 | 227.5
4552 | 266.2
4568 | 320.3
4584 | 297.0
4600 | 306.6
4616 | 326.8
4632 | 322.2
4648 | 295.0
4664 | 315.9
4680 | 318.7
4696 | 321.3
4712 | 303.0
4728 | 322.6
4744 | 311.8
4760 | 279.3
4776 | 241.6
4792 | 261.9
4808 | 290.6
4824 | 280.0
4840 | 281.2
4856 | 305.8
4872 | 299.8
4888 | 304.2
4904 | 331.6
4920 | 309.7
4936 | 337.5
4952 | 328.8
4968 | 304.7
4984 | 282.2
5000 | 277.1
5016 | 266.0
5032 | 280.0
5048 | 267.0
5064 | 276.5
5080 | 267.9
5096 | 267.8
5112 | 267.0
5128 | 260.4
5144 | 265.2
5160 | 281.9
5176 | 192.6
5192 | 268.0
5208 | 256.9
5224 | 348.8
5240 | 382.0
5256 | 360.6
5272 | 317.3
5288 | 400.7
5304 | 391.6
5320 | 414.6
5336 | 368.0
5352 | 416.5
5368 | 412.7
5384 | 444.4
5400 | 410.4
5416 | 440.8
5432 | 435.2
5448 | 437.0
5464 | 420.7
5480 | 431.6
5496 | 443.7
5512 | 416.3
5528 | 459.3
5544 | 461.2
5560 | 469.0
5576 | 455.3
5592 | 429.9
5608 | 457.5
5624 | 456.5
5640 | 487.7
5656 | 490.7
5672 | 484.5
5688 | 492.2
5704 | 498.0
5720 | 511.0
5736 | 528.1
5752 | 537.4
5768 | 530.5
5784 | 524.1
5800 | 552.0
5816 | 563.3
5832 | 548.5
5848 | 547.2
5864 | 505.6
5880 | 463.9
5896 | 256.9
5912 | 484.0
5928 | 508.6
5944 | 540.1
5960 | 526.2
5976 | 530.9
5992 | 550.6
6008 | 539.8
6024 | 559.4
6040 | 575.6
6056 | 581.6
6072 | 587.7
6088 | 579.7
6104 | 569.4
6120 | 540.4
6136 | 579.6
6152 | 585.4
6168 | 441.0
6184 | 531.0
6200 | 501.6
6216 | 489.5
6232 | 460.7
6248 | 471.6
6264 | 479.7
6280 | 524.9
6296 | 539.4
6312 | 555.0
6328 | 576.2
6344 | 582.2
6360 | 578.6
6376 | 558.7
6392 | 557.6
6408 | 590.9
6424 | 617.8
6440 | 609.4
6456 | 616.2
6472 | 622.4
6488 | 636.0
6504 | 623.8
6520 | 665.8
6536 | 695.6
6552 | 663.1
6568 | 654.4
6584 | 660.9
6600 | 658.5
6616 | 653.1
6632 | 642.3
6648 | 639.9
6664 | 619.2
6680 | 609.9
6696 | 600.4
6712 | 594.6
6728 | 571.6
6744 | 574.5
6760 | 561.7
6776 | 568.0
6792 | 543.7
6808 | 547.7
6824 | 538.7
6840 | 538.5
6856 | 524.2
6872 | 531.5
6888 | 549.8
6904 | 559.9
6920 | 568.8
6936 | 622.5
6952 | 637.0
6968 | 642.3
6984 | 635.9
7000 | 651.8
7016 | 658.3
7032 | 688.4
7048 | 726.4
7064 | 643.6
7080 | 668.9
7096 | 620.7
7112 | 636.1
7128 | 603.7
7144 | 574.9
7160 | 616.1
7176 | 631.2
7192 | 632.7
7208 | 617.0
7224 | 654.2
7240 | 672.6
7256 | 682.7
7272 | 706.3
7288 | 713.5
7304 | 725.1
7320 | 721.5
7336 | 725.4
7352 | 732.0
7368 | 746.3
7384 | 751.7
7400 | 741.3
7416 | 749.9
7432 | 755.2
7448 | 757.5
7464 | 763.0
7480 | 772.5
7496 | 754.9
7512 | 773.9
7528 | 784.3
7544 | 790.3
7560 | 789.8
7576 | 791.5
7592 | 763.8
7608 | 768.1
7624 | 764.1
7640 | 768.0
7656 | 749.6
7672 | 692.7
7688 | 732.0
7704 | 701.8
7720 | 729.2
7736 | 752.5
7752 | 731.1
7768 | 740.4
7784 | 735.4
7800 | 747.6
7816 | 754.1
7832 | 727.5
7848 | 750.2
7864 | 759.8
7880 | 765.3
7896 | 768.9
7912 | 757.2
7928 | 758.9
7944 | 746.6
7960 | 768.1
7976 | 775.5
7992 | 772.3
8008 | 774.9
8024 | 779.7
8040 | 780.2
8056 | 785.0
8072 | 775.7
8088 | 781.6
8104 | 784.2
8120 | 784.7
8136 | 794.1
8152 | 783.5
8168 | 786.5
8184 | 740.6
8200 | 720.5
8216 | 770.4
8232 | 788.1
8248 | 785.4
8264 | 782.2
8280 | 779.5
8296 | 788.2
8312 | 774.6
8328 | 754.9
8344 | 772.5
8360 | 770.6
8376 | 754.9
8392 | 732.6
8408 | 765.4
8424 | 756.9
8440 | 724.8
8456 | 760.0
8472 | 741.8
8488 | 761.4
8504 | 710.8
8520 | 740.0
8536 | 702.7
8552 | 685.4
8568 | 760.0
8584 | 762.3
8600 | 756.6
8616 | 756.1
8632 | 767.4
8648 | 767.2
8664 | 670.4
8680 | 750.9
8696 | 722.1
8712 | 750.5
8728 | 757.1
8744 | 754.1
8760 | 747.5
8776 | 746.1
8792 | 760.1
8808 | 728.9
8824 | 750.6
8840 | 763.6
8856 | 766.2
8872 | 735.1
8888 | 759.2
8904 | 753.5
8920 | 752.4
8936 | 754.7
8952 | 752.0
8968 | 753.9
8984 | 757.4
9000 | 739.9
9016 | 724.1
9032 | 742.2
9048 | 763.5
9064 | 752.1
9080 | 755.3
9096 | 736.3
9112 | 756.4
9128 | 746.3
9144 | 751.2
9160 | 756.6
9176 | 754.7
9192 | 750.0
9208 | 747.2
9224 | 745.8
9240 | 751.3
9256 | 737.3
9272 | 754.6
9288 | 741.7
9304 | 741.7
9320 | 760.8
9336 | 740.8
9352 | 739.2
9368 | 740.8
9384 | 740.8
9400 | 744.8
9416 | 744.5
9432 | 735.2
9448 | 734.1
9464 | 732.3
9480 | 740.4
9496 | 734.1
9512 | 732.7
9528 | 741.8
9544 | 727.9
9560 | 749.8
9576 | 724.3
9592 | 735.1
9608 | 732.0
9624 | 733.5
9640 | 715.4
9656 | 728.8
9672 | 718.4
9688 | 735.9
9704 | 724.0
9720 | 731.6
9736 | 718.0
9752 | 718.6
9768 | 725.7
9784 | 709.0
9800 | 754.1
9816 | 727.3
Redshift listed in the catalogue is 0.000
